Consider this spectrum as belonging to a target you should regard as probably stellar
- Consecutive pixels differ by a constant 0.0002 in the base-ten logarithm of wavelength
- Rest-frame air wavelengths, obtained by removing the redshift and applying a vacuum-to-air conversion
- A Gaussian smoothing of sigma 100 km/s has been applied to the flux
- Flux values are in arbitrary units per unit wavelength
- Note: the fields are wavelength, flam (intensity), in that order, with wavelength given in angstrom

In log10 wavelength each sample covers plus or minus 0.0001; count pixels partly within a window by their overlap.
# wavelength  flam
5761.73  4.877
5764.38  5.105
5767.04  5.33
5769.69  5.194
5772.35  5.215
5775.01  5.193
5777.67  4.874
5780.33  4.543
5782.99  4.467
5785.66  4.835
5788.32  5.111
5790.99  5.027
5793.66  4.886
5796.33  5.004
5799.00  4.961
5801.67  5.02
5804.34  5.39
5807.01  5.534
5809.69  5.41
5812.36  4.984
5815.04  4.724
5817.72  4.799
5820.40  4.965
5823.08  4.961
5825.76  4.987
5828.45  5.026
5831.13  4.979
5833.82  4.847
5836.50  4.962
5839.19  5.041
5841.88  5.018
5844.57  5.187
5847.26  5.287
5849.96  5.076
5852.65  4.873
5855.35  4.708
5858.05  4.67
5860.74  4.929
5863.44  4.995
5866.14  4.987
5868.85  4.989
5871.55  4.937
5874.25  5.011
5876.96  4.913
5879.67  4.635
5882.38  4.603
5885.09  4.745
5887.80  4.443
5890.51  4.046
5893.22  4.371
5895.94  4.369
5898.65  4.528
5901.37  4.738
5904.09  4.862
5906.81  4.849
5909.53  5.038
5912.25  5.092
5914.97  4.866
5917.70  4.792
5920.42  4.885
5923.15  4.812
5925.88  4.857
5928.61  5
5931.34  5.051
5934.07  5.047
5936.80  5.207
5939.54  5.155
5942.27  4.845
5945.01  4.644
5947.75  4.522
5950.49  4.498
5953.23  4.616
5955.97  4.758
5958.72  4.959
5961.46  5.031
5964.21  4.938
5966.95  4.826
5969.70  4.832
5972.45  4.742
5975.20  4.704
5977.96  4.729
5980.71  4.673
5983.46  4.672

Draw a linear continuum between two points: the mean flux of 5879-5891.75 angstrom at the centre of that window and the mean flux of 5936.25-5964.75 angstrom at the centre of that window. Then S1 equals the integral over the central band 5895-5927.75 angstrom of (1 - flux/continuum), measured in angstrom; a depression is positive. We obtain -1.37 angstrom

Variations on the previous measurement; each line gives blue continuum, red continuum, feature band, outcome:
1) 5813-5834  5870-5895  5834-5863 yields -1.1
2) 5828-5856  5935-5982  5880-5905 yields 2.0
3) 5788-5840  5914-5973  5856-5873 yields 0.2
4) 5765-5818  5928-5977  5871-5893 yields 1.3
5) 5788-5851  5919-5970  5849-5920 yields 2.6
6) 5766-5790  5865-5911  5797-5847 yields -1.9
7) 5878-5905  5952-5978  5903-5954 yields -2.2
